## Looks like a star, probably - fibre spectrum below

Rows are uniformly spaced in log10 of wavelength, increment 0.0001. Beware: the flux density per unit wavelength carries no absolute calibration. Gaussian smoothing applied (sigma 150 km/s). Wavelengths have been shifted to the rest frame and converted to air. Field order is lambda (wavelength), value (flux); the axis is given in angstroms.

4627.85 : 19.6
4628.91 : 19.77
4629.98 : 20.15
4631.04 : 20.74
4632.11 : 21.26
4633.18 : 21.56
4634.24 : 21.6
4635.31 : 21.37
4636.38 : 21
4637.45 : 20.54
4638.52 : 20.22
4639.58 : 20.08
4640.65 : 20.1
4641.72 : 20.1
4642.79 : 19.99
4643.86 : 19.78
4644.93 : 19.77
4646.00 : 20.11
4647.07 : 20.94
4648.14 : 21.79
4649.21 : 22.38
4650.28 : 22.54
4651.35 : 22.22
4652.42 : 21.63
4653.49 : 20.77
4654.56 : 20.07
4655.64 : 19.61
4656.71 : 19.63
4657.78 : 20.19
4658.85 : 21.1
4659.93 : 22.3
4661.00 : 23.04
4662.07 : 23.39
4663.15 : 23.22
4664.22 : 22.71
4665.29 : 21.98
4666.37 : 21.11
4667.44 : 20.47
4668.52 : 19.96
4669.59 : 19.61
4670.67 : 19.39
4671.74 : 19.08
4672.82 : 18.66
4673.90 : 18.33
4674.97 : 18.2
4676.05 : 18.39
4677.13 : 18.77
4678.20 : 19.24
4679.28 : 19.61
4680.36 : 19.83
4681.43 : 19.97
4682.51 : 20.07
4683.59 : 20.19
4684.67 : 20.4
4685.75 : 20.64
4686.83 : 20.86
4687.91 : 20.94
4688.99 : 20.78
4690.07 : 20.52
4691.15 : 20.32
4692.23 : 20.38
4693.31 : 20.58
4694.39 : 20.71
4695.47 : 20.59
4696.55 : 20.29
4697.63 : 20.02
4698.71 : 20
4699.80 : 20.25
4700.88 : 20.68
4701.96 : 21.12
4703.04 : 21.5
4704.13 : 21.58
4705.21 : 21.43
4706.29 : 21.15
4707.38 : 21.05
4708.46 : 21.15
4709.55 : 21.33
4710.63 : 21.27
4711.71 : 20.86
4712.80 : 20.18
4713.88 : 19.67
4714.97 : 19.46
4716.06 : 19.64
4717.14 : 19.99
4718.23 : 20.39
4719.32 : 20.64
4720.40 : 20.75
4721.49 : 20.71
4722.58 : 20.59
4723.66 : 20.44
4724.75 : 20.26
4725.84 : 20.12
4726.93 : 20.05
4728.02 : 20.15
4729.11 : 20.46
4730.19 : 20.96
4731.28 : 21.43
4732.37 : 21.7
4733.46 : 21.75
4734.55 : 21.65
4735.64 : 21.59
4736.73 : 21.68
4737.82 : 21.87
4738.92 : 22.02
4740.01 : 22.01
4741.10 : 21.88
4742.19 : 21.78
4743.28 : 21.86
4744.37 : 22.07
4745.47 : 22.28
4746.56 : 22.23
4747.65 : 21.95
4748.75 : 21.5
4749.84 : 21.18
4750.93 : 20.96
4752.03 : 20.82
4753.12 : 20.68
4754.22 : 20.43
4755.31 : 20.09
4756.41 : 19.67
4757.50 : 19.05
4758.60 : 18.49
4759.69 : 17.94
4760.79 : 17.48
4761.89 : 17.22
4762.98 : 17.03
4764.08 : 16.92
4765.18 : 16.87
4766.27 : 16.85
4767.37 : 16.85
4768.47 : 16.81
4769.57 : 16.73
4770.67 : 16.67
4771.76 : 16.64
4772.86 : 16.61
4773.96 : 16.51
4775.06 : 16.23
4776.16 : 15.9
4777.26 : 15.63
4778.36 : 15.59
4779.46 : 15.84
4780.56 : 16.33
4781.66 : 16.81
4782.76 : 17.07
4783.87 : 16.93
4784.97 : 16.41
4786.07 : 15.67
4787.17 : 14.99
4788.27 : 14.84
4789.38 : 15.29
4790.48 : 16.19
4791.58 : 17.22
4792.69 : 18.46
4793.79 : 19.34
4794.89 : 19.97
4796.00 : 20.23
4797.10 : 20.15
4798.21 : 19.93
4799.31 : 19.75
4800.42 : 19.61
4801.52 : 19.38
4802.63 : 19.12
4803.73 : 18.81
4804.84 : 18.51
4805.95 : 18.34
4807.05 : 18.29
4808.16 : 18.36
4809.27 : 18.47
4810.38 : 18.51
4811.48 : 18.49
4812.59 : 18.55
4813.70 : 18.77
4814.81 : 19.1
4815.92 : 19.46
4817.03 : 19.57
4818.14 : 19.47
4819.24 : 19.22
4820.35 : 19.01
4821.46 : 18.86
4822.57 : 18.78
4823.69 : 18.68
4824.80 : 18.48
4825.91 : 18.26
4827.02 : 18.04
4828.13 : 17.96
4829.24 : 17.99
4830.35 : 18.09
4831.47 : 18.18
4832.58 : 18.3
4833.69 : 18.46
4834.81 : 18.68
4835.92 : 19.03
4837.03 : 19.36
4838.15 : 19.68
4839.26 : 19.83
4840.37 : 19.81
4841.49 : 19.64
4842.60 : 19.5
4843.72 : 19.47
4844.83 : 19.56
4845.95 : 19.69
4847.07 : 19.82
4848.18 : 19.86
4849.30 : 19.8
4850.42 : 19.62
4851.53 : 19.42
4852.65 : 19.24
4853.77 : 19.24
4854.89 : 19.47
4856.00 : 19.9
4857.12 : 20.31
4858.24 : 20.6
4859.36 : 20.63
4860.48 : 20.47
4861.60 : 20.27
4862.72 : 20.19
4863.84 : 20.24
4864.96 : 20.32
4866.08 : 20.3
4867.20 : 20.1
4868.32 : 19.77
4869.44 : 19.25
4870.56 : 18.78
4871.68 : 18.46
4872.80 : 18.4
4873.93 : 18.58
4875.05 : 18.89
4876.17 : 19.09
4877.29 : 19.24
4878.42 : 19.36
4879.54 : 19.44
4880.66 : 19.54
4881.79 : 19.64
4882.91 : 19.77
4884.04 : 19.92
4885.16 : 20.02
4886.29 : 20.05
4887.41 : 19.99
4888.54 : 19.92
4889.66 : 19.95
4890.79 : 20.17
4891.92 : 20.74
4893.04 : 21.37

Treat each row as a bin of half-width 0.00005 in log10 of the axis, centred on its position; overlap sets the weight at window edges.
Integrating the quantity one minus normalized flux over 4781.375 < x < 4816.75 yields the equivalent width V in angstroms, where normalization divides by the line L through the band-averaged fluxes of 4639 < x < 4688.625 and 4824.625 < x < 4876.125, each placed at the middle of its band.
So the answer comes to 2.7 angstroms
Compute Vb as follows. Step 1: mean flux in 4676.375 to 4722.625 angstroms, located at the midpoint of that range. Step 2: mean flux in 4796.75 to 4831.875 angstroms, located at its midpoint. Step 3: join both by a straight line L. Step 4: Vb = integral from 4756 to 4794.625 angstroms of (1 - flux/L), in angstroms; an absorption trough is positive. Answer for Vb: 5.04 angstroms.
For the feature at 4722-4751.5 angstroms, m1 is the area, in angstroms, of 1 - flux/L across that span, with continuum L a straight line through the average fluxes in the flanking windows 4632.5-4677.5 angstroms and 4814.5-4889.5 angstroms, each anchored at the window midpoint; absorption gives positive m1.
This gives -1.8 angstroms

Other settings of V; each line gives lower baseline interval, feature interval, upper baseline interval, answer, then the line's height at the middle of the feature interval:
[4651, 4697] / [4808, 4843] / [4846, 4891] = 1.81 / 19.9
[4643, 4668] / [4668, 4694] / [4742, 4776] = 1.17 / 20.7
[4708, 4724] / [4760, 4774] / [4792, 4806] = 2.05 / 19.8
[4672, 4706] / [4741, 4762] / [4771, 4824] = -1.83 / 18.9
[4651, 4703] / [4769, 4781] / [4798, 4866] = 2.10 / 19.7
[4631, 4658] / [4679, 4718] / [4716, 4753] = 0.89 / 21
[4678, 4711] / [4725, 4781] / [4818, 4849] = 1.65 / 19.9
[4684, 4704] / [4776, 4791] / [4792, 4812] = 2.62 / 19.3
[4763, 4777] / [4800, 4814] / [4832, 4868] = -0.50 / 18.1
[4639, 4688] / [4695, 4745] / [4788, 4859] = -2.42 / 20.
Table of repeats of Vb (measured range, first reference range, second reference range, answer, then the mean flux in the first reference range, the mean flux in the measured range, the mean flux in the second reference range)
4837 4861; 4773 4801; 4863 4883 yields -1.2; 17.2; 19.8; 19.4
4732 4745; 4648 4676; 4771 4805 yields -2.1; 20.8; 21.8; 17.4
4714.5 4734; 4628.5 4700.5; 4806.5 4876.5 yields -0.4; 20.5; 20.5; 19.2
